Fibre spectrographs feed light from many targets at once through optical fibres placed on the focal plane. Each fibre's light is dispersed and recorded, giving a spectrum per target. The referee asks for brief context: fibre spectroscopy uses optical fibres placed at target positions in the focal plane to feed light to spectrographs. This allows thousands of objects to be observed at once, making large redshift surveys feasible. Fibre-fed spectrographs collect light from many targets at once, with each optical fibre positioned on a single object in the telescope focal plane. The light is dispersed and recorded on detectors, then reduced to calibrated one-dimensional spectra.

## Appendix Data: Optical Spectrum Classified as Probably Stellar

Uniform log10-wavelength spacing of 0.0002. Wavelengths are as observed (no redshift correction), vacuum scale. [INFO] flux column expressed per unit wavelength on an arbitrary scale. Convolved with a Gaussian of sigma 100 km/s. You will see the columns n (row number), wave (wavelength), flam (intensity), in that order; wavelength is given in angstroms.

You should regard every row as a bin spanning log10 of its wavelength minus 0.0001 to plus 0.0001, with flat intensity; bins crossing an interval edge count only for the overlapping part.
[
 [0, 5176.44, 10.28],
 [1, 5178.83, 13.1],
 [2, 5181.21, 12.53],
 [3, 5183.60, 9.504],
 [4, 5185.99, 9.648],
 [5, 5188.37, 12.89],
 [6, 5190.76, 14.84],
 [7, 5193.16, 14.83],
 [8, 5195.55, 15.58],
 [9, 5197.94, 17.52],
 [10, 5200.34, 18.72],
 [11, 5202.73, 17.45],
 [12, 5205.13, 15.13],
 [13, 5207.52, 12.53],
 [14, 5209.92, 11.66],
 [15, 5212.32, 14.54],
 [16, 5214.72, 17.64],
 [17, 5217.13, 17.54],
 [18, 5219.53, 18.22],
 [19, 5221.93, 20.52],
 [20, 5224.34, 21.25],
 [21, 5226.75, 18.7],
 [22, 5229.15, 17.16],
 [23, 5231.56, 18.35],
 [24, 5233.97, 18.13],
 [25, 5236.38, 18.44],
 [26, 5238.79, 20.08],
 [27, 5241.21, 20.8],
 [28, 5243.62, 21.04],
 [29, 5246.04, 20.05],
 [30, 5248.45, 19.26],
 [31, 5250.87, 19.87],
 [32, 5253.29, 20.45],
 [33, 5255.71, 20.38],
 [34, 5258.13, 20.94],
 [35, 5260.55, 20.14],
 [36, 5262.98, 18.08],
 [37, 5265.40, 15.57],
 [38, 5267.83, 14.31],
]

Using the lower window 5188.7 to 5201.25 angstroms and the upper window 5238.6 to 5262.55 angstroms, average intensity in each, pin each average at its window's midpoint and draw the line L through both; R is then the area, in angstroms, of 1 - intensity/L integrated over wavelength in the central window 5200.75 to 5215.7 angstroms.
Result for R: 1.8 angstroms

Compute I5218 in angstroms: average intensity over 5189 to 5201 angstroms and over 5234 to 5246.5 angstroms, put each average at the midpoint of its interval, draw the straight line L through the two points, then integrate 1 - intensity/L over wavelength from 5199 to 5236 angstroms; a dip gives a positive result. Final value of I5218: 1.6 angstroms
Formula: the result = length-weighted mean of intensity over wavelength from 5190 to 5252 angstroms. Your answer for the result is 17.7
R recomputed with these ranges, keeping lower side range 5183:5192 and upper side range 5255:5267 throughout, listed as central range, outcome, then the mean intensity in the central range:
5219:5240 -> -4.26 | 19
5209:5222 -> -1.69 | 16.5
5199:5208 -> -1.96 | 16.3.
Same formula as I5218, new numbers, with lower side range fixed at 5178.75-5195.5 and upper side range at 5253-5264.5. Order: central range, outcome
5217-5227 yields -2.1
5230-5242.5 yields -1.1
